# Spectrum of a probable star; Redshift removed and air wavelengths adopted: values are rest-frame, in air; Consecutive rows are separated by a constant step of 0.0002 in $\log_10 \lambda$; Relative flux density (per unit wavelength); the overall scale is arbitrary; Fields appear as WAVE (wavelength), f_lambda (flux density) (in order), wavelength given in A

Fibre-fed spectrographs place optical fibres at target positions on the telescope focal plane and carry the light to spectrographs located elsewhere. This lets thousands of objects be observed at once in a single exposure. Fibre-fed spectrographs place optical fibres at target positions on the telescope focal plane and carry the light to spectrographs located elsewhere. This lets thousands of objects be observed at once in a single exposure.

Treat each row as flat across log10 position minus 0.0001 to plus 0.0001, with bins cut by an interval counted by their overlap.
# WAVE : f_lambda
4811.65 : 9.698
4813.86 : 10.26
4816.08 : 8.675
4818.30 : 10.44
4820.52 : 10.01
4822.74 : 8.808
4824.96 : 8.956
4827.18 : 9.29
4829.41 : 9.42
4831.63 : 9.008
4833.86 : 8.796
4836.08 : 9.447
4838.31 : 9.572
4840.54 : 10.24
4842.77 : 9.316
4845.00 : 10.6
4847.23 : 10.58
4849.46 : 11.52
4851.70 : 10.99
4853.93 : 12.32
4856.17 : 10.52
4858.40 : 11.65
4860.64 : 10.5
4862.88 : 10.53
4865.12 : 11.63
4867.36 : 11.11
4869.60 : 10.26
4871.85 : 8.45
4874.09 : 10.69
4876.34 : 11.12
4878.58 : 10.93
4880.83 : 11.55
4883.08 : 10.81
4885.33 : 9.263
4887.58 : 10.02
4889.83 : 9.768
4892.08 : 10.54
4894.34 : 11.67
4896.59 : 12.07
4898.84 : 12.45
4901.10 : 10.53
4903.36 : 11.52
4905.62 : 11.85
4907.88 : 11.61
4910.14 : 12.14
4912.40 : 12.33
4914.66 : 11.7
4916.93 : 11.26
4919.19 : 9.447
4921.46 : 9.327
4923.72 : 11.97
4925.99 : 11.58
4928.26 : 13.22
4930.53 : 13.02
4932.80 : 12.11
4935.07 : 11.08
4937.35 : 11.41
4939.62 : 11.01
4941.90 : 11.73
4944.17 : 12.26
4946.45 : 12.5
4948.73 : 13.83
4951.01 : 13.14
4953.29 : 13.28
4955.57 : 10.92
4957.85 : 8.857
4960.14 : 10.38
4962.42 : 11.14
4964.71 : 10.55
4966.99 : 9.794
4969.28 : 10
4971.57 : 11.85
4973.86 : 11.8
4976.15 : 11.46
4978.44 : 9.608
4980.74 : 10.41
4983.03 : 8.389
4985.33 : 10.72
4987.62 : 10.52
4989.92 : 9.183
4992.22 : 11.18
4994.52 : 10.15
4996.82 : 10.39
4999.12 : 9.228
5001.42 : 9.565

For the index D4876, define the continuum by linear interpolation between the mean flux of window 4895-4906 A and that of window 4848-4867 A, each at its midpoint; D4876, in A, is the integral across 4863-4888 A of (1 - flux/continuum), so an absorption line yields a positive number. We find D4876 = 1.9 A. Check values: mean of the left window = 11.2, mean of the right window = 11.7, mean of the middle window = 10.5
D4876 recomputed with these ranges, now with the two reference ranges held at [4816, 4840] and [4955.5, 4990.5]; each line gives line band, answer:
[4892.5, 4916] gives -4.4 A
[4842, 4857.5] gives -2.2 A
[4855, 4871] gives -2.1 A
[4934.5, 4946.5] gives -1.8 A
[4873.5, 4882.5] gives -1.3 A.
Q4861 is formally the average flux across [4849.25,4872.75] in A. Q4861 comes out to 10.9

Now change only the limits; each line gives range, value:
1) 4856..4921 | 11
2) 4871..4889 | 10.4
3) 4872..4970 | 11.3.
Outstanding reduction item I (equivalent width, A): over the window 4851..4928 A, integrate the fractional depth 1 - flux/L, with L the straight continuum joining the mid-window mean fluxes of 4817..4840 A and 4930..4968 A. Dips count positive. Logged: -4.0 A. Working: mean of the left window 9.39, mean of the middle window 11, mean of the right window 11.6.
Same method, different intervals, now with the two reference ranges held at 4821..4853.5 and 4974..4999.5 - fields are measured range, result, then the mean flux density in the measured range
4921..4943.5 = -3.7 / 11.7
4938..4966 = -4.2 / 11.6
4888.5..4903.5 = -1.8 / 11.2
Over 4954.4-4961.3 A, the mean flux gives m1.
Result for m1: 10.1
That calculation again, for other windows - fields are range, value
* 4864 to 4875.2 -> 10.4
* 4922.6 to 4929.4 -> 12.3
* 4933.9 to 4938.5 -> 11.3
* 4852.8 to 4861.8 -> 11.2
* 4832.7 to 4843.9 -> 9.47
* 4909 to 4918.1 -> 11.9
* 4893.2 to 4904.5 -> 11.6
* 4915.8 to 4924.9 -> 10.5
